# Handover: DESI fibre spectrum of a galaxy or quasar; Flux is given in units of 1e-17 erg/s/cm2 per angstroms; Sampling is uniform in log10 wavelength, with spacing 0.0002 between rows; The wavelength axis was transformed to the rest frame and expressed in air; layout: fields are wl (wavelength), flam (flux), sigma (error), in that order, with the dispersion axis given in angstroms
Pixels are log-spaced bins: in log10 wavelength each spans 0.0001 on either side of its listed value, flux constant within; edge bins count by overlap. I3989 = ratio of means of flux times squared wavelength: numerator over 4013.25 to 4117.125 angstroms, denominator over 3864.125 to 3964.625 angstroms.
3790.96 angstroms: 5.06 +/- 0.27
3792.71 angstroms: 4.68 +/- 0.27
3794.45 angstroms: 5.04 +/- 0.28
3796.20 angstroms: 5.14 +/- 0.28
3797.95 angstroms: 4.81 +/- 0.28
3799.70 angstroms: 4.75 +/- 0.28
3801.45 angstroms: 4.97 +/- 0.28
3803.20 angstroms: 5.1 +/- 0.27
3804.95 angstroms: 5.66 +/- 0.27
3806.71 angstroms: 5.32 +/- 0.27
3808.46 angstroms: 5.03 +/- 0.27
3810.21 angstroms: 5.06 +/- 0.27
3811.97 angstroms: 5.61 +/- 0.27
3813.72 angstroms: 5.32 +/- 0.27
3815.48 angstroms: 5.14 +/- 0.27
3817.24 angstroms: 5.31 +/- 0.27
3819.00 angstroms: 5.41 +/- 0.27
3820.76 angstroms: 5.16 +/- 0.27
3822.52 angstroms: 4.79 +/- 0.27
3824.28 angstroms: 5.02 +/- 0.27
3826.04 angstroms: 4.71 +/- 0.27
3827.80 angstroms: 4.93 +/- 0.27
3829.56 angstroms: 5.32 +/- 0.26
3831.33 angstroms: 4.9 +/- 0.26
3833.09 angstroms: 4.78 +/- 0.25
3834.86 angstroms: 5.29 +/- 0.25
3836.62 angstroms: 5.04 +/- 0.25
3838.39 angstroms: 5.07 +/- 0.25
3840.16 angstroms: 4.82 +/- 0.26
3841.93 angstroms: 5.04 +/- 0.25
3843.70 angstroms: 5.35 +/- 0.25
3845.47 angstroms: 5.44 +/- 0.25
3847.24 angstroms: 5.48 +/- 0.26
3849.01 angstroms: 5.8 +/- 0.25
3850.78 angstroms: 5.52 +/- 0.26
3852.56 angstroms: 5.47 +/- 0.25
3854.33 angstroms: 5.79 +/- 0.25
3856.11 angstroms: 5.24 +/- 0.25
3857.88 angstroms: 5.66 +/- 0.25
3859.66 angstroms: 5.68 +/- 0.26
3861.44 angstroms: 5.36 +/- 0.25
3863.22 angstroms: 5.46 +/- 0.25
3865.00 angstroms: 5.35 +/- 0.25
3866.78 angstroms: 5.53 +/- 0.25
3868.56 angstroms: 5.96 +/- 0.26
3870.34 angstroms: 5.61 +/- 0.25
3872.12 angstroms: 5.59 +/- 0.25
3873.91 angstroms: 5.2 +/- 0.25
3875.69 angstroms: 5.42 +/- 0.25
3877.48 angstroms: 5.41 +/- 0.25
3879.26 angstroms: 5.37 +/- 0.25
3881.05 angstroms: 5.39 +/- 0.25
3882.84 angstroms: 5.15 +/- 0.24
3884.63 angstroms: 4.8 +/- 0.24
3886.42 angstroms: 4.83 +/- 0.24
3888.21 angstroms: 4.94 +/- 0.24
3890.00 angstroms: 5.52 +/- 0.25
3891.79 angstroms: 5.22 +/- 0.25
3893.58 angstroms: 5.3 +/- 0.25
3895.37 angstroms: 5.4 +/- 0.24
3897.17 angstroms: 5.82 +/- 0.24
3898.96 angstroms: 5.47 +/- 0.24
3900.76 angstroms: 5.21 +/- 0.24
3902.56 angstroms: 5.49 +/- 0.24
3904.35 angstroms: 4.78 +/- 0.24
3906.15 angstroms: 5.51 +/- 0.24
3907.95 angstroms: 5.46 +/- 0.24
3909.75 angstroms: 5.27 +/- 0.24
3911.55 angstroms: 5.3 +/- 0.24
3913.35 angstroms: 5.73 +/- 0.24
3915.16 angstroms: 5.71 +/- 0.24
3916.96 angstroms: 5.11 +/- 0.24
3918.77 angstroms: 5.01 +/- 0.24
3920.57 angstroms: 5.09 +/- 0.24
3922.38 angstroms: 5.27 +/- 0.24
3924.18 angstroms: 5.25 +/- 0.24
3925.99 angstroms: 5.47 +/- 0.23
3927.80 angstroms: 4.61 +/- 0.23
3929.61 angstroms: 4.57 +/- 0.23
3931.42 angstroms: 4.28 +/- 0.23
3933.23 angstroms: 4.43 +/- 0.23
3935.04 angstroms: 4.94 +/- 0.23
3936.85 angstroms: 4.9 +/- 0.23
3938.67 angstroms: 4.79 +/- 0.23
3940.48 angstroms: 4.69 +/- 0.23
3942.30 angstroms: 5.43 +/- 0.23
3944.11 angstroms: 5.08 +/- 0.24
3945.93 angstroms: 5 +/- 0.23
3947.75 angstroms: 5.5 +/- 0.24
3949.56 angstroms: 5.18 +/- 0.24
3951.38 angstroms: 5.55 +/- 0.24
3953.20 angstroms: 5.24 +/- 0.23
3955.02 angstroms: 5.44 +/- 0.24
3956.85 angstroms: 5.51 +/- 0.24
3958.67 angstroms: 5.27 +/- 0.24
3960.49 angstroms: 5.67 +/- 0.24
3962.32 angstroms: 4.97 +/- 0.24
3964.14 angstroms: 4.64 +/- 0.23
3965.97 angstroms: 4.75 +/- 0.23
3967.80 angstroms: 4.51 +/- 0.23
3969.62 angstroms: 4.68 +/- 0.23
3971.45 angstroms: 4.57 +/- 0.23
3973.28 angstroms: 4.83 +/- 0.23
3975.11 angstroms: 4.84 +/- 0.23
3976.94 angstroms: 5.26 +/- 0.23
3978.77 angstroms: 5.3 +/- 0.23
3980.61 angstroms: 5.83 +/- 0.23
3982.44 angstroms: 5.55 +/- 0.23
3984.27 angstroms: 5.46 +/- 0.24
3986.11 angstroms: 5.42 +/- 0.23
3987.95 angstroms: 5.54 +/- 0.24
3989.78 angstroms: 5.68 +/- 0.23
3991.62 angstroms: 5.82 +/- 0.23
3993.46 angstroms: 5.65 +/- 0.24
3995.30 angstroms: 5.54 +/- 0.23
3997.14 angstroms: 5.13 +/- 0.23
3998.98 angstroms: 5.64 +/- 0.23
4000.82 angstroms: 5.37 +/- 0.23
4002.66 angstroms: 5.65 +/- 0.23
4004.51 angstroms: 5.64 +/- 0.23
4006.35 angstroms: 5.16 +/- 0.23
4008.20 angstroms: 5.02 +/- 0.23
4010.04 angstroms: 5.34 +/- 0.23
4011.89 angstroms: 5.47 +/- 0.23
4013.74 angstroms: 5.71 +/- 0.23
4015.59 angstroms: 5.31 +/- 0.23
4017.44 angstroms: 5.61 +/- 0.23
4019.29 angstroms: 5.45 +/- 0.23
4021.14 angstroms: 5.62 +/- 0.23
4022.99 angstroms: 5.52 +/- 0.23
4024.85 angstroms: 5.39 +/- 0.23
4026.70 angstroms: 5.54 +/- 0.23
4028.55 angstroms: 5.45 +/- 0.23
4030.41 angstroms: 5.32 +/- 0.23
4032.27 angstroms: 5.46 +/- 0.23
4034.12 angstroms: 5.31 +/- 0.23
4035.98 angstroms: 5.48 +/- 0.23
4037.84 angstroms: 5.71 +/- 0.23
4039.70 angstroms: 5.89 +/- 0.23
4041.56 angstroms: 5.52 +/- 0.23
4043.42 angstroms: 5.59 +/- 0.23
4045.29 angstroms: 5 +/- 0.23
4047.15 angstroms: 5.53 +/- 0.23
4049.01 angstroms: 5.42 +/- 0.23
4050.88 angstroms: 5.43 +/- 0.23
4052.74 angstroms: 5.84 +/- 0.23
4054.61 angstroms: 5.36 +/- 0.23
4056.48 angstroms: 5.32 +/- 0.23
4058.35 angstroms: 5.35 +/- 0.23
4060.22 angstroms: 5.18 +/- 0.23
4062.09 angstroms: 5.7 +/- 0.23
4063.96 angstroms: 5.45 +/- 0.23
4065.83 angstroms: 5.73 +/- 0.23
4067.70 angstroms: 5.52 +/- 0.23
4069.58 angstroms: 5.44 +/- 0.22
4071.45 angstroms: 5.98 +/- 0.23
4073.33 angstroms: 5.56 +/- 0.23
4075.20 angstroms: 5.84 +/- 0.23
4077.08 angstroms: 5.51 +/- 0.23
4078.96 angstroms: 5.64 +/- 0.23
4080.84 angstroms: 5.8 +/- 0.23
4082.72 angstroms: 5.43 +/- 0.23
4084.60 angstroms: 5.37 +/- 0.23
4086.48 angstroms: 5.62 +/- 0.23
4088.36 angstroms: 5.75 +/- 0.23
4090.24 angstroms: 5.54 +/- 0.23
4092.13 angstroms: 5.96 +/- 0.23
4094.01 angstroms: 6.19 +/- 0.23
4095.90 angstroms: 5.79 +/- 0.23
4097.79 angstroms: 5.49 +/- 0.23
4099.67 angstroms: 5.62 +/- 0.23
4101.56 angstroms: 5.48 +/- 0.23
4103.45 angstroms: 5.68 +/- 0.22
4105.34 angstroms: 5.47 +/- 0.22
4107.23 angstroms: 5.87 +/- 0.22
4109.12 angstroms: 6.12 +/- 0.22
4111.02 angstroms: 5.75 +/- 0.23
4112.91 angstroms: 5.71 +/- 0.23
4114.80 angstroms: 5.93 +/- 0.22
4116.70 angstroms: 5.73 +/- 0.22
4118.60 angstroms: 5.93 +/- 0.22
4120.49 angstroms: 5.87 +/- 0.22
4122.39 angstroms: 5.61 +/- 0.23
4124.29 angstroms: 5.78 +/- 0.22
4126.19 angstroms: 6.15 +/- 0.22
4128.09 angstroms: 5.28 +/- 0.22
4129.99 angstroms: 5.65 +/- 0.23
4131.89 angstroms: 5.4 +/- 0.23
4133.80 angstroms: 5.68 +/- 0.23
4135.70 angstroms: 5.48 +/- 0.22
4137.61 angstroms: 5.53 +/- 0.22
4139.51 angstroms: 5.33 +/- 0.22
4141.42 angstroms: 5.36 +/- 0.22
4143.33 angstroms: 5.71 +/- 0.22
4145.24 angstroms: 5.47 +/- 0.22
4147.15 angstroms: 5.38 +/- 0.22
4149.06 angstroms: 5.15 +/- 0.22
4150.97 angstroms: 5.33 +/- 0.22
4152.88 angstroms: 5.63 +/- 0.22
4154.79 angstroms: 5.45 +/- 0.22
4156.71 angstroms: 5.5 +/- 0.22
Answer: 1.15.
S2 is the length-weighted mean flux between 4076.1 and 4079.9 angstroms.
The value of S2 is 5.57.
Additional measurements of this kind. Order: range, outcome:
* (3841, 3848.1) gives 5.32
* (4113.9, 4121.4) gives 5.86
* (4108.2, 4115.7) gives 5.88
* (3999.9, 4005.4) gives 5.55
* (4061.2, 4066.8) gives 5.63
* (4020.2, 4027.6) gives 5.52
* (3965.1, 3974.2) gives 4.67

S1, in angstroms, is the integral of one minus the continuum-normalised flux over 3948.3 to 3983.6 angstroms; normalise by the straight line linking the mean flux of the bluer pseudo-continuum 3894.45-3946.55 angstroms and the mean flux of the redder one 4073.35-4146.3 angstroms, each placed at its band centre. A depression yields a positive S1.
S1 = 0.8 angstroms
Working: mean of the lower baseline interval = 5.14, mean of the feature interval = 5.14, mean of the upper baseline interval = 5.67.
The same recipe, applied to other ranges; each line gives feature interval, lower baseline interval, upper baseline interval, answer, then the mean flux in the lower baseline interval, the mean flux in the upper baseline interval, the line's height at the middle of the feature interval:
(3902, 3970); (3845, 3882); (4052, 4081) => 5.2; 5.51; 5.57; 5.53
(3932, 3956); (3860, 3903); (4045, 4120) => 1.6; 5.37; 5.63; 5.45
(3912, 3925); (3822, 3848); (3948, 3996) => -0.3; 5.07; 5.26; 5.19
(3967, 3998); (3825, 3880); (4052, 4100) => 1.3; 5.34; 5.61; 5.5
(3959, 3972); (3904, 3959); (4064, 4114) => 1.0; 5.14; 5.68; 5.26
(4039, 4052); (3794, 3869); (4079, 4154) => 0.1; 5.24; 5.64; 5.54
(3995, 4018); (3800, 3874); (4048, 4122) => 0.5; 5.29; 5.65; 5.54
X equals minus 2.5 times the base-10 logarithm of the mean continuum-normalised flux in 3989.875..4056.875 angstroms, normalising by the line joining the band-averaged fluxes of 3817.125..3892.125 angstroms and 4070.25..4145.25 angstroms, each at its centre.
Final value 0.01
